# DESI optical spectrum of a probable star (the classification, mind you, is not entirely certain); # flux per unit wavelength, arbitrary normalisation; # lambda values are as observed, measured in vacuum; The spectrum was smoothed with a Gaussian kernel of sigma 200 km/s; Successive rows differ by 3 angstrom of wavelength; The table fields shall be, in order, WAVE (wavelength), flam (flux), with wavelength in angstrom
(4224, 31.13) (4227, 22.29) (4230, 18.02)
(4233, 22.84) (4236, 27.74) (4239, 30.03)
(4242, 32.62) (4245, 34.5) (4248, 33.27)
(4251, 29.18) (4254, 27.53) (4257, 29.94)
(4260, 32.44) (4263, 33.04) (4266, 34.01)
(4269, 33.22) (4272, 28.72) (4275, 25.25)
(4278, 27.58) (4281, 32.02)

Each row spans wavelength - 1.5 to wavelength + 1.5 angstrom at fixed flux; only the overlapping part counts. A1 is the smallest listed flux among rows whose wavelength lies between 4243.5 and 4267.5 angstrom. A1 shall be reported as 27.53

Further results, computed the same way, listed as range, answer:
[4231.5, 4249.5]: 22.84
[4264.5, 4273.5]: 28.72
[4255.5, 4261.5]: 29.94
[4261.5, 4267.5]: 33.04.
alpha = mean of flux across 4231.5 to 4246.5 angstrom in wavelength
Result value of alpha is 29.5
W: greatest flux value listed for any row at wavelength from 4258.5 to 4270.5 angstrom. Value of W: 34.01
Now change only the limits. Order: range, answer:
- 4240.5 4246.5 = 34.5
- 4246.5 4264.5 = 33.27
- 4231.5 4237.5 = 27.74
